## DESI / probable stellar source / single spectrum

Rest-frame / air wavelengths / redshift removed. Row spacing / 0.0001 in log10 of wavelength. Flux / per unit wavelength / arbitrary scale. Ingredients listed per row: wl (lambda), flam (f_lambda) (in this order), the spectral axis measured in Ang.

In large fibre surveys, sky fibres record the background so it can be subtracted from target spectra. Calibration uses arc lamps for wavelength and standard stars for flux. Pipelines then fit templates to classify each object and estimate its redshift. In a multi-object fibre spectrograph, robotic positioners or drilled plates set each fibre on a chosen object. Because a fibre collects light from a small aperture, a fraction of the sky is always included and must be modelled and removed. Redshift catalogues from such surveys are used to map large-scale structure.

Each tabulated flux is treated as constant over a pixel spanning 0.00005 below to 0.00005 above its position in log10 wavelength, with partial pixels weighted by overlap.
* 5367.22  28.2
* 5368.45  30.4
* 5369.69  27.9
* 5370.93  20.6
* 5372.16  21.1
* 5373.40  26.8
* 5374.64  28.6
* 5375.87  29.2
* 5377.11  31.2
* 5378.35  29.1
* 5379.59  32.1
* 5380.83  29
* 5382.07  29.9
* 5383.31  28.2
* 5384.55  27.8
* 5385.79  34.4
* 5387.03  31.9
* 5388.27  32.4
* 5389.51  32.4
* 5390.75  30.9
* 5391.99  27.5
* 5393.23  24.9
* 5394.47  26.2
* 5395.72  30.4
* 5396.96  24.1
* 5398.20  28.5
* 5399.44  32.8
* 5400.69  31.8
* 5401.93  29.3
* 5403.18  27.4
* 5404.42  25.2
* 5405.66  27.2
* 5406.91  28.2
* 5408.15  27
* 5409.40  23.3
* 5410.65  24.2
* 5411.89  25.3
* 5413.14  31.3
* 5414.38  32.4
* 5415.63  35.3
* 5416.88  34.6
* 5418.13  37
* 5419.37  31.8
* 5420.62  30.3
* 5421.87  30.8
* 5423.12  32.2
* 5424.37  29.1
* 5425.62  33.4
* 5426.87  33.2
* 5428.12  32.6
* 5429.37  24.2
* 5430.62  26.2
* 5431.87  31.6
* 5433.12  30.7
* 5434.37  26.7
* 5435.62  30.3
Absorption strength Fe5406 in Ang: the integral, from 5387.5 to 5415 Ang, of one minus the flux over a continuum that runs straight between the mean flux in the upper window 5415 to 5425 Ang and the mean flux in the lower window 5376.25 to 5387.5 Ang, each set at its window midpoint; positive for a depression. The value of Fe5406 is 2.8 Ang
